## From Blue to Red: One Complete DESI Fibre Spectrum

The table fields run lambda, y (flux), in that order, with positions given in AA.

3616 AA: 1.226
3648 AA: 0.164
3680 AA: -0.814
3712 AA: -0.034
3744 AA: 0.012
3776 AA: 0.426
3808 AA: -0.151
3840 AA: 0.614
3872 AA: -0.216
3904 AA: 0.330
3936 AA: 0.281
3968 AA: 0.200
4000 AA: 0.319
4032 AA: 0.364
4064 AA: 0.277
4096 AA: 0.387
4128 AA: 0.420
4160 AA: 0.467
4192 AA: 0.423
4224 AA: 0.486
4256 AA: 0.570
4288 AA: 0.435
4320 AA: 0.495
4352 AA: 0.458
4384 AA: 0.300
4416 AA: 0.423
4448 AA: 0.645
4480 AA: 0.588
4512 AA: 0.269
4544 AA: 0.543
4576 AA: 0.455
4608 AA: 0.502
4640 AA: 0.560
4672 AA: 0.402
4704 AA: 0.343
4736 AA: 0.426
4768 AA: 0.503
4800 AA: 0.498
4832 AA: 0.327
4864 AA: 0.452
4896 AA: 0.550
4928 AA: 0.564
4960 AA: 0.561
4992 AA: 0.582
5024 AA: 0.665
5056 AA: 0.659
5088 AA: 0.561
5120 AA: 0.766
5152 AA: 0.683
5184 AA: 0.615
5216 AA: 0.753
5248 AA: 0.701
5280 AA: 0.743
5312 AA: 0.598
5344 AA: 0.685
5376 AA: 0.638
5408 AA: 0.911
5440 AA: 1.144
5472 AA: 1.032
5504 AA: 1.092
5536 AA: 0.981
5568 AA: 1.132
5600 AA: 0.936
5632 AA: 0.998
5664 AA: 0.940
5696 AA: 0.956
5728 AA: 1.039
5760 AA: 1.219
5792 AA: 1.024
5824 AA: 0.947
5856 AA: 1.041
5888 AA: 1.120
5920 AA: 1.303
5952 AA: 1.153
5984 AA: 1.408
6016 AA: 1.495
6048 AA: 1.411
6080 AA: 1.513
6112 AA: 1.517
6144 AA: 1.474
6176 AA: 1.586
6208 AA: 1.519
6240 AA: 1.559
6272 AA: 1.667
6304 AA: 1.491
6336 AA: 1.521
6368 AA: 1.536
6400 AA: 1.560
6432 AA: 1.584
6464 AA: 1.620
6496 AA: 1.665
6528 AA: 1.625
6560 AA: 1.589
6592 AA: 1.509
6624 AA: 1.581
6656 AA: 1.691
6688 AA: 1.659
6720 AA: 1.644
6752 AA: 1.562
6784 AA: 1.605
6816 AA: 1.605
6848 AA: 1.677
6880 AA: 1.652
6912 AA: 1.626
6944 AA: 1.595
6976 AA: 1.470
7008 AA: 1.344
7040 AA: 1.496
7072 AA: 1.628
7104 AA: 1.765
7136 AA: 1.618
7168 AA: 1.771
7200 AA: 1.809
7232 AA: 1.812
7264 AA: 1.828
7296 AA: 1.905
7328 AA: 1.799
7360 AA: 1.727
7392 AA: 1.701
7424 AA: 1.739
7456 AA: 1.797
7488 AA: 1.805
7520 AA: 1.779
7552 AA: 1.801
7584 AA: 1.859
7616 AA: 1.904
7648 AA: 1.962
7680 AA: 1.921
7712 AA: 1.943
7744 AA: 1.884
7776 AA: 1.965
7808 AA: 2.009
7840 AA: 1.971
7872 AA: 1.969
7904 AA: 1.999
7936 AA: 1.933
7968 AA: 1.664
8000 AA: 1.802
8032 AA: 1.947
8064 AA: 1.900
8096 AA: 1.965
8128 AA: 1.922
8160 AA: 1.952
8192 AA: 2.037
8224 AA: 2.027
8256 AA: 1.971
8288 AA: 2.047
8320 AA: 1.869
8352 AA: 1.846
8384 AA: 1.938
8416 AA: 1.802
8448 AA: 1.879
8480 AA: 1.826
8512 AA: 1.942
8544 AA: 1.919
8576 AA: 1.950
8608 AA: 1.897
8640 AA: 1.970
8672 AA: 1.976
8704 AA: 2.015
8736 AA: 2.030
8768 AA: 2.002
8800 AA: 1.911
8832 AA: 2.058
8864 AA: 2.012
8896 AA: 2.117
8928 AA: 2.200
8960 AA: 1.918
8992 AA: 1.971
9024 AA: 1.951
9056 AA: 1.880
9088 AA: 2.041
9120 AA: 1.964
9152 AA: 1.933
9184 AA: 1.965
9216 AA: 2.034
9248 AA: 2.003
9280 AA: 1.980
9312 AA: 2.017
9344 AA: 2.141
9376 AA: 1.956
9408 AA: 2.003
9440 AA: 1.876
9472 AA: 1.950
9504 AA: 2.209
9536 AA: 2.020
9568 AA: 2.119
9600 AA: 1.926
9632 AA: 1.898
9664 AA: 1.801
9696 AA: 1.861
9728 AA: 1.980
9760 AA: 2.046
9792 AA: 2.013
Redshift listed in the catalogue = 0.354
